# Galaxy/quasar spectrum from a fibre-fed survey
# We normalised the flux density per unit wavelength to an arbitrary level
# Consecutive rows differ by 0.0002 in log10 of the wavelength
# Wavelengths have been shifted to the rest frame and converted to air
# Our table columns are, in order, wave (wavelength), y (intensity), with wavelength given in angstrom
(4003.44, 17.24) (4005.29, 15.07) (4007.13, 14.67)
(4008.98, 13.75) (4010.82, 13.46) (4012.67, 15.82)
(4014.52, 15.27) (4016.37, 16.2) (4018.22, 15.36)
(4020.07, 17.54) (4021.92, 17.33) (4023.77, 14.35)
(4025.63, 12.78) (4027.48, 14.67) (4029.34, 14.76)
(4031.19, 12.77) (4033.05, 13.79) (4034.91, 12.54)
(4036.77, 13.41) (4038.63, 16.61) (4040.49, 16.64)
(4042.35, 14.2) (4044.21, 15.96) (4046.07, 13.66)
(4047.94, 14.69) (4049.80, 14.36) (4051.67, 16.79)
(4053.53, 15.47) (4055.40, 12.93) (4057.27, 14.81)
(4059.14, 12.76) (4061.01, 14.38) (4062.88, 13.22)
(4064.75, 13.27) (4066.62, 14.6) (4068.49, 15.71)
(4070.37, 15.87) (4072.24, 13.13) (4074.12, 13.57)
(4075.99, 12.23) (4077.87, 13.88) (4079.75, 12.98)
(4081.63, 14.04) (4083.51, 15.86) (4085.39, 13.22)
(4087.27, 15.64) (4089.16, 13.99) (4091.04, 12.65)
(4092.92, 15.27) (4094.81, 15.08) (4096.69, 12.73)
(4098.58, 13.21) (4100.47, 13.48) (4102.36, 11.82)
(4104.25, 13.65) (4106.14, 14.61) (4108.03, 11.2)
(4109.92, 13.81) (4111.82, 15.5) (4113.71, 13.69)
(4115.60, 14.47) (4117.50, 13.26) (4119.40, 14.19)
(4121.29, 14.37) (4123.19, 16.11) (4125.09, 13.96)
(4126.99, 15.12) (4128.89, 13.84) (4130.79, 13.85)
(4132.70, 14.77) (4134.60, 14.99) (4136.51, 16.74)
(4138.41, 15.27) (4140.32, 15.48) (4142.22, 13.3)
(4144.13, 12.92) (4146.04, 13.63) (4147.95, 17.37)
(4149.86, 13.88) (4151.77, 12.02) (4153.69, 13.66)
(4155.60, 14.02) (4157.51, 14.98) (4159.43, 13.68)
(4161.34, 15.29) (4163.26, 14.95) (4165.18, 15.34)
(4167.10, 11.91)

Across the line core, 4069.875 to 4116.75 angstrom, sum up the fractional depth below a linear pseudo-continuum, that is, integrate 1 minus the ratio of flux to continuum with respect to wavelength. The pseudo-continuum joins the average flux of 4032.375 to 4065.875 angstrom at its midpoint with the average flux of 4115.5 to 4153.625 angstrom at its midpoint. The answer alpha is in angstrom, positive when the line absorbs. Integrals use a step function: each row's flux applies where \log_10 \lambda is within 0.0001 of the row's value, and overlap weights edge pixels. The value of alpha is 2.1 angstrom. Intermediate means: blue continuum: 14.4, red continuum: 14.5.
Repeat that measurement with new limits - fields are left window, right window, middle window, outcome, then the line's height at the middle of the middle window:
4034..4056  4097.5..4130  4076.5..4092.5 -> 0.3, 14.3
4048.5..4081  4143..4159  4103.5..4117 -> 0.2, 14.1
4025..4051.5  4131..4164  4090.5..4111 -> 1.5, 14.5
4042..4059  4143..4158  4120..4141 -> -1.2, 14.2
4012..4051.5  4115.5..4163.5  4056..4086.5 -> 1.6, 14.7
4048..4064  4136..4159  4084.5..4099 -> 0.4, 14.4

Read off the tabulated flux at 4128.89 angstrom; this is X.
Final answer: 13.84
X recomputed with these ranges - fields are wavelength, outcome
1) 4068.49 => 15.71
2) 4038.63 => 16.61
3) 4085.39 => 13.22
